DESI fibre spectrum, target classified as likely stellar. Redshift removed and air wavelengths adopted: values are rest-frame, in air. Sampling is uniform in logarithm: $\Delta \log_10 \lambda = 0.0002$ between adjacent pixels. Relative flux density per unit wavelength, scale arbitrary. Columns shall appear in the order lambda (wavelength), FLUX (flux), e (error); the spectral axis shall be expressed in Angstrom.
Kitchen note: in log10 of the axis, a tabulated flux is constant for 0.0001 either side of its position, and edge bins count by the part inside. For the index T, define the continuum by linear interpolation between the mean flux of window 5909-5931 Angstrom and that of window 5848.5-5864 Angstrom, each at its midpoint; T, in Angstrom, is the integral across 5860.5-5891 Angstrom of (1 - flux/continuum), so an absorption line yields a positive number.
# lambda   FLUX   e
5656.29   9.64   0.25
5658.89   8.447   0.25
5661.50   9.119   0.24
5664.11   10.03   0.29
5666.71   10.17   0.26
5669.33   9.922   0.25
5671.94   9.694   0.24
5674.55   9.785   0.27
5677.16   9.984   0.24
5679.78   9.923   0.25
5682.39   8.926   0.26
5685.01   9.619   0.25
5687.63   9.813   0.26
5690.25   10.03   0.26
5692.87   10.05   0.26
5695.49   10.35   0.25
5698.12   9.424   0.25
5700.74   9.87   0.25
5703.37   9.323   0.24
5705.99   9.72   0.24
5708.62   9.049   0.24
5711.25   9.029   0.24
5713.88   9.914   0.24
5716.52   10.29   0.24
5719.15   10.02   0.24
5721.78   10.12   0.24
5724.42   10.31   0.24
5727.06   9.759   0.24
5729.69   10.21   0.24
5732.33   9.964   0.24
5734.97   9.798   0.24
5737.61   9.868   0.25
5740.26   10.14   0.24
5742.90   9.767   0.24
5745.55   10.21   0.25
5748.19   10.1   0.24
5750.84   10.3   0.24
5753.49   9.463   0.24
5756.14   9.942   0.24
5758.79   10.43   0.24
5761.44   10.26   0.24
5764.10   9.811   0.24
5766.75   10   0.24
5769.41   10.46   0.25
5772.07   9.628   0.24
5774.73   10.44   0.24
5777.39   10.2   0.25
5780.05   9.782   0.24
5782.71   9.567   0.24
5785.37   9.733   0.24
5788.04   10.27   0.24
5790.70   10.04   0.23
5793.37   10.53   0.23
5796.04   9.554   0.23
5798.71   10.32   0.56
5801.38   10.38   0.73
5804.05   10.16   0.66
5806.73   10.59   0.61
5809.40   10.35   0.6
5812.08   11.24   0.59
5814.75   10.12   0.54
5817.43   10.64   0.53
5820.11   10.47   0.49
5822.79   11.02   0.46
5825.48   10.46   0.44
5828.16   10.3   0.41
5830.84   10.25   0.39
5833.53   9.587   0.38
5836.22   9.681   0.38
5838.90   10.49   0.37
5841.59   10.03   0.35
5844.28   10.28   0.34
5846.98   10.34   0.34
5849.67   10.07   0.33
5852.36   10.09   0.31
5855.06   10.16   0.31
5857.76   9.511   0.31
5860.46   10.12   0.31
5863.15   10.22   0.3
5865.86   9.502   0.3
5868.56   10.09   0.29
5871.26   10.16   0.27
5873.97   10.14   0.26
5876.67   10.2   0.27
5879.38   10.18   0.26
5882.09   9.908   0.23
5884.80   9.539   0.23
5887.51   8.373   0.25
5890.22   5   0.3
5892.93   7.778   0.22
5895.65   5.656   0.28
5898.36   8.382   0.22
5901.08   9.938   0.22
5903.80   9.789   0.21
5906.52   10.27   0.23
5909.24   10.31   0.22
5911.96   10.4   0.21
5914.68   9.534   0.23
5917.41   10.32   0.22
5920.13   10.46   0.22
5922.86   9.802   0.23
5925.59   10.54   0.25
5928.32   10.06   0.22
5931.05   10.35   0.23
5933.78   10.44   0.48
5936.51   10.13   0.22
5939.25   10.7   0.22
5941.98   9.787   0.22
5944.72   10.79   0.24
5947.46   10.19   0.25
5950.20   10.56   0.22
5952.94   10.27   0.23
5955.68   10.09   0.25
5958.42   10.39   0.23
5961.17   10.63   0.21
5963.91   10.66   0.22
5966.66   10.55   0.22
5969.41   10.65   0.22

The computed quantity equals 1.71 Angstrom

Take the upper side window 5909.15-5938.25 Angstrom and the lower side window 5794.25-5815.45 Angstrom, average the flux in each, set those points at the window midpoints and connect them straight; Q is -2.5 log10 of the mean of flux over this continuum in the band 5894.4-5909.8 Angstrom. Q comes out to 0.14 mag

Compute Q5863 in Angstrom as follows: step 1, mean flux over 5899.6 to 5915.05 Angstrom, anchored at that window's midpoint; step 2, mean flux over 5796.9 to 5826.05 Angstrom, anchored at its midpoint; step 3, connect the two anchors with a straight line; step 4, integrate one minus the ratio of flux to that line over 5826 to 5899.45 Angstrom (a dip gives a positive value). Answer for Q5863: 5.6 Angstrom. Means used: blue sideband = 10.5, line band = 9.5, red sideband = 10.1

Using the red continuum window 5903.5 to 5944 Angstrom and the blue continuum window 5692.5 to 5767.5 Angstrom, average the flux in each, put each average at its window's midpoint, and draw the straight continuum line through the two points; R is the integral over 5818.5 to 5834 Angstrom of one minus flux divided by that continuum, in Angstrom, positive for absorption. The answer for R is -0.5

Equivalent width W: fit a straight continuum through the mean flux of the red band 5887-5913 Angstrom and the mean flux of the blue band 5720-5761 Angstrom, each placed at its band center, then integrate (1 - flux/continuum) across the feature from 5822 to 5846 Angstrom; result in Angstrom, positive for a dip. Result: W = -2.7 Angstrom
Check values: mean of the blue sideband 10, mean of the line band 10.2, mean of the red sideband 8.58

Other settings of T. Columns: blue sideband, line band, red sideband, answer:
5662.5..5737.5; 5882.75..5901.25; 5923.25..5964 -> 4.5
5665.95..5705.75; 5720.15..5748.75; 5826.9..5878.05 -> -0.4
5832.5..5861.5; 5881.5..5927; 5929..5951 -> 4.8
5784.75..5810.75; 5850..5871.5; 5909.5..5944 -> 0.5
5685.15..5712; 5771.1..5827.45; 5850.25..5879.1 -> -2.2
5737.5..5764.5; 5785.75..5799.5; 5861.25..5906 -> -0.5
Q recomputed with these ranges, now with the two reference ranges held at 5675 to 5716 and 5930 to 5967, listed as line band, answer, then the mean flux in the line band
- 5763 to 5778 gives -0.02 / 10.1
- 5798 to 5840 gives -0.04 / 10.4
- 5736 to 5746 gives -0.02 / 9.97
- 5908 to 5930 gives 0.01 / 10.2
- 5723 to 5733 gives -0.03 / 10.1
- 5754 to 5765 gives -0.02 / 10.1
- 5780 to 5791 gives 0.01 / 9.88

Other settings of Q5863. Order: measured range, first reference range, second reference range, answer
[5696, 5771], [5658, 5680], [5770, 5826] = 0.43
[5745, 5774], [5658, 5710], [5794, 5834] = 0.07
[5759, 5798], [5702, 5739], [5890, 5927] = -1.56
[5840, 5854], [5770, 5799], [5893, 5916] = -0.85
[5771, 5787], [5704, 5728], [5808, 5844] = 0.33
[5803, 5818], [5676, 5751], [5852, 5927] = -1.33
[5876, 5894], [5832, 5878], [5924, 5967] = 2.63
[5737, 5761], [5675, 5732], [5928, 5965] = -0.32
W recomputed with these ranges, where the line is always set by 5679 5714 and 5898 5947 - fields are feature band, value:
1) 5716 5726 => -0.5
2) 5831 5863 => -0.2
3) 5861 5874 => 0.0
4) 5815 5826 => -0.8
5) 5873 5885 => 0.0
